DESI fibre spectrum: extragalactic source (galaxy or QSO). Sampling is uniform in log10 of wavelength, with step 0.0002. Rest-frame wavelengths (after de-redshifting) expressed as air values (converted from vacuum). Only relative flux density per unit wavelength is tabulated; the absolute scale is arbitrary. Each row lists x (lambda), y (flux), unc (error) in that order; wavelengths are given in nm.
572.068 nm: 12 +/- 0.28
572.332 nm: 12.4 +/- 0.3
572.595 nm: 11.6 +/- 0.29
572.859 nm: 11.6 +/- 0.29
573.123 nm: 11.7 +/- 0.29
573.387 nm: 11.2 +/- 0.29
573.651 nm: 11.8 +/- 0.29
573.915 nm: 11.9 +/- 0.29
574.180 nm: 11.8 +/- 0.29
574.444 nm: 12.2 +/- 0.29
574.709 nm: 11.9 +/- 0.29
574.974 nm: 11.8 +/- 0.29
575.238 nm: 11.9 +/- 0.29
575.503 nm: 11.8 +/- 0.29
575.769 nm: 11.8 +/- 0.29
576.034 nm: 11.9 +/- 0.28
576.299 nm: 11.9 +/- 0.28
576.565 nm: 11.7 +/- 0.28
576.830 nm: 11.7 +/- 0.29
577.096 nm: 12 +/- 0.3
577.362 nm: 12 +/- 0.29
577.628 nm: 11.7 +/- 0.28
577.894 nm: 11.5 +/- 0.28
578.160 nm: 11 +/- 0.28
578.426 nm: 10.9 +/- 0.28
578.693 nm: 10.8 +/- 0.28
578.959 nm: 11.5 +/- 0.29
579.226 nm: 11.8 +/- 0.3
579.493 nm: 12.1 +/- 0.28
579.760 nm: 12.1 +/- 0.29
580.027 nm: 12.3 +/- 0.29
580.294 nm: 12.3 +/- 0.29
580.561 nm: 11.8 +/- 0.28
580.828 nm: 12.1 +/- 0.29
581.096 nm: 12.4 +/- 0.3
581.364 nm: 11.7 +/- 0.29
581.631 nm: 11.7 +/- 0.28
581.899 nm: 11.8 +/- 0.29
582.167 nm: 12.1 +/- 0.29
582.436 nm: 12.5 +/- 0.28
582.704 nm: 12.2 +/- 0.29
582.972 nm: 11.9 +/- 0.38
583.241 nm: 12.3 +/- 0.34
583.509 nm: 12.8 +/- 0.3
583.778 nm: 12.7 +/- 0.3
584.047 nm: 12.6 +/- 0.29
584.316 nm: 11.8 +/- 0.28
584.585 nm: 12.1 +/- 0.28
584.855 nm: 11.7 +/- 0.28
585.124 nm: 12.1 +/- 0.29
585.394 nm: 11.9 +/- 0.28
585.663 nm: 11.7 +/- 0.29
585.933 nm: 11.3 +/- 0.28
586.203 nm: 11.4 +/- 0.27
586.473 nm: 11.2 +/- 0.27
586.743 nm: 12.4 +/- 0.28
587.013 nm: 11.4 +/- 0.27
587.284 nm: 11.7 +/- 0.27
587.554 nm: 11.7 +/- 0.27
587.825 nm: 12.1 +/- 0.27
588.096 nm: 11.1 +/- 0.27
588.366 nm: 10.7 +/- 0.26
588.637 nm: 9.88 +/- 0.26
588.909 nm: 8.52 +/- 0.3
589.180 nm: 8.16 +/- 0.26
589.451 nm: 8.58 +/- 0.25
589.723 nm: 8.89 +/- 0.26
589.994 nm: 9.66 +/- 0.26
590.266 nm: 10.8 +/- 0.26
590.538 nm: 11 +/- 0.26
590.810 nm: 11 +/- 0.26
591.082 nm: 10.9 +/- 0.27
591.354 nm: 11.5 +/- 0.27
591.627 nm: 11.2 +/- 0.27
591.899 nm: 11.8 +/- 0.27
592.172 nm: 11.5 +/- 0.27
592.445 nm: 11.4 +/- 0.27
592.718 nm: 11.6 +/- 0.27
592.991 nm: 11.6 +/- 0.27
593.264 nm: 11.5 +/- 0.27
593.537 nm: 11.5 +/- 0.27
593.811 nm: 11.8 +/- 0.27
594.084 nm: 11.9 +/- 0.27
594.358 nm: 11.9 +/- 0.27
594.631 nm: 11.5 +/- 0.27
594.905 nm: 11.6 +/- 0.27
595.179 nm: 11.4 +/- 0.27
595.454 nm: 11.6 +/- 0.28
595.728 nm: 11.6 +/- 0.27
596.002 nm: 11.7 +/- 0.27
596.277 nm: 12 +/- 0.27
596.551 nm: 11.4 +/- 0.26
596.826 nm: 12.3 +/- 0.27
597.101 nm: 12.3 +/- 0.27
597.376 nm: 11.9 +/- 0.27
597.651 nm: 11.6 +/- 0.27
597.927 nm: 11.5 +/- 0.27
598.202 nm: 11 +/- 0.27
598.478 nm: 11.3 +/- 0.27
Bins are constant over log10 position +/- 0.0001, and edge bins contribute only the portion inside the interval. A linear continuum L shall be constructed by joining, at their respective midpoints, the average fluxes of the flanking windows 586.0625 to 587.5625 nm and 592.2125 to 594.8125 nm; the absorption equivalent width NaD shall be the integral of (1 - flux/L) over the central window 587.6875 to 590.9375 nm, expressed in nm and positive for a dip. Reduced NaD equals 0.45 nm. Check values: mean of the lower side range 11.6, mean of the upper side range 11.6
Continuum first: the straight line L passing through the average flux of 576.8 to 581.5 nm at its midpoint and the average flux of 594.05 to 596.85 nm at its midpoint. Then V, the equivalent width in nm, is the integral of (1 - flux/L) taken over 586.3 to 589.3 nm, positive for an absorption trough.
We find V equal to 0.23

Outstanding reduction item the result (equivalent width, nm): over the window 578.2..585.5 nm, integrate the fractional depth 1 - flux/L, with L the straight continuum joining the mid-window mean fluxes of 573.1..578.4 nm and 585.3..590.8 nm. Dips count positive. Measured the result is -0.50 nm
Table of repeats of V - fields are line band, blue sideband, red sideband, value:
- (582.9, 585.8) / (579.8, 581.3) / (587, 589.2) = -0.19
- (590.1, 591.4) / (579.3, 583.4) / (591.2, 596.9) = 0.08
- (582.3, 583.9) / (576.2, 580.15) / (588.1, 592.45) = -0.18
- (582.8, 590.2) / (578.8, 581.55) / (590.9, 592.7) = 0.30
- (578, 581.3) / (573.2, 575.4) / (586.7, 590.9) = -0.13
